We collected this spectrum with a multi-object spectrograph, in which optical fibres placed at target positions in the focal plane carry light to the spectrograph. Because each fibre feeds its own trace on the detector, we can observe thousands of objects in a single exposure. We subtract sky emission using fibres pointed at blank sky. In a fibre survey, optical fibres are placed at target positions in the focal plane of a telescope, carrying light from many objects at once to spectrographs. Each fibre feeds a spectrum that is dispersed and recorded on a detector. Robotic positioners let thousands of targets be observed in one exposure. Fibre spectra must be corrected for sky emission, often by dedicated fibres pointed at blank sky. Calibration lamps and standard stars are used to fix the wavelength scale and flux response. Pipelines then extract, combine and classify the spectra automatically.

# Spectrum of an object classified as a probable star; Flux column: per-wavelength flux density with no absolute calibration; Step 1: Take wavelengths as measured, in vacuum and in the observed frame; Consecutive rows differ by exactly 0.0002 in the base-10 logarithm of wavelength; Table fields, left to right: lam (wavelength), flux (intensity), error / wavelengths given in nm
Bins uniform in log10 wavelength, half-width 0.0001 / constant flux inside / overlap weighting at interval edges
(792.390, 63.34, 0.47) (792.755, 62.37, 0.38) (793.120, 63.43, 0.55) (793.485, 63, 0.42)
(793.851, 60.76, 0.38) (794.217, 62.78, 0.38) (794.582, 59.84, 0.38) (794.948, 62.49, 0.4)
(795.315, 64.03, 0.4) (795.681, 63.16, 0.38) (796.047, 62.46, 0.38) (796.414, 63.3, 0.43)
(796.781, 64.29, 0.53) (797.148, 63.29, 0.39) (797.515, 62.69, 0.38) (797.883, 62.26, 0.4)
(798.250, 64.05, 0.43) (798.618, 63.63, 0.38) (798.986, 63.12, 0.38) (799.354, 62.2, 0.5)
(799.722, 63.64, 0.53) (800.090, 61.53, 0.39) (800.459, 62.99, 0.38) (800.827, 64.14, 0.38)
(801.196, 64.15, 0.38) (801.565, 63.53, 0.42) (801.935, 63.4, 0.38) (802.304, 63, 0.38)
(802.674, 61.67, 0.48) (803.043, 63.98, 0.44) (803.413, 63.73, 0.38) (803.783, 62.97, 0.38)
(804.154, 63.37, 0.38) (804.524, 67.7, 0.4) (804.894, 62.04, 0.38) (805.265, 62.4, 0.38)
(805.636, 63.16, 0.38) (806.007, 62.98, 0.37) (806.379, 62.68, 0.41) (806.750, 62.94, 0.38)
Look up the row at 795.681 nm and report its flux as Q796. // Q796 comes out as 63.16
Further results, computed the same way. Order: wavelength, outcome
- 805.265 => 62.4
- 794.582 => 59.84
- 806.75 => 62.94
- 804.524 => 67.7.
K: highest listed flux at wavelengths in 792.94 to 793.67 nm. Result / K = 63.43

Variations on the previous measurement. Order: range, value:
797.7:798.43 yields 64.05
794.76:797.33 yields 64.29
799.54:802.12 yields 64.15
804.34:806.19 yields 67.7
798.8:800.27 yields 63.64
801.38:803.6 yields 63.98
